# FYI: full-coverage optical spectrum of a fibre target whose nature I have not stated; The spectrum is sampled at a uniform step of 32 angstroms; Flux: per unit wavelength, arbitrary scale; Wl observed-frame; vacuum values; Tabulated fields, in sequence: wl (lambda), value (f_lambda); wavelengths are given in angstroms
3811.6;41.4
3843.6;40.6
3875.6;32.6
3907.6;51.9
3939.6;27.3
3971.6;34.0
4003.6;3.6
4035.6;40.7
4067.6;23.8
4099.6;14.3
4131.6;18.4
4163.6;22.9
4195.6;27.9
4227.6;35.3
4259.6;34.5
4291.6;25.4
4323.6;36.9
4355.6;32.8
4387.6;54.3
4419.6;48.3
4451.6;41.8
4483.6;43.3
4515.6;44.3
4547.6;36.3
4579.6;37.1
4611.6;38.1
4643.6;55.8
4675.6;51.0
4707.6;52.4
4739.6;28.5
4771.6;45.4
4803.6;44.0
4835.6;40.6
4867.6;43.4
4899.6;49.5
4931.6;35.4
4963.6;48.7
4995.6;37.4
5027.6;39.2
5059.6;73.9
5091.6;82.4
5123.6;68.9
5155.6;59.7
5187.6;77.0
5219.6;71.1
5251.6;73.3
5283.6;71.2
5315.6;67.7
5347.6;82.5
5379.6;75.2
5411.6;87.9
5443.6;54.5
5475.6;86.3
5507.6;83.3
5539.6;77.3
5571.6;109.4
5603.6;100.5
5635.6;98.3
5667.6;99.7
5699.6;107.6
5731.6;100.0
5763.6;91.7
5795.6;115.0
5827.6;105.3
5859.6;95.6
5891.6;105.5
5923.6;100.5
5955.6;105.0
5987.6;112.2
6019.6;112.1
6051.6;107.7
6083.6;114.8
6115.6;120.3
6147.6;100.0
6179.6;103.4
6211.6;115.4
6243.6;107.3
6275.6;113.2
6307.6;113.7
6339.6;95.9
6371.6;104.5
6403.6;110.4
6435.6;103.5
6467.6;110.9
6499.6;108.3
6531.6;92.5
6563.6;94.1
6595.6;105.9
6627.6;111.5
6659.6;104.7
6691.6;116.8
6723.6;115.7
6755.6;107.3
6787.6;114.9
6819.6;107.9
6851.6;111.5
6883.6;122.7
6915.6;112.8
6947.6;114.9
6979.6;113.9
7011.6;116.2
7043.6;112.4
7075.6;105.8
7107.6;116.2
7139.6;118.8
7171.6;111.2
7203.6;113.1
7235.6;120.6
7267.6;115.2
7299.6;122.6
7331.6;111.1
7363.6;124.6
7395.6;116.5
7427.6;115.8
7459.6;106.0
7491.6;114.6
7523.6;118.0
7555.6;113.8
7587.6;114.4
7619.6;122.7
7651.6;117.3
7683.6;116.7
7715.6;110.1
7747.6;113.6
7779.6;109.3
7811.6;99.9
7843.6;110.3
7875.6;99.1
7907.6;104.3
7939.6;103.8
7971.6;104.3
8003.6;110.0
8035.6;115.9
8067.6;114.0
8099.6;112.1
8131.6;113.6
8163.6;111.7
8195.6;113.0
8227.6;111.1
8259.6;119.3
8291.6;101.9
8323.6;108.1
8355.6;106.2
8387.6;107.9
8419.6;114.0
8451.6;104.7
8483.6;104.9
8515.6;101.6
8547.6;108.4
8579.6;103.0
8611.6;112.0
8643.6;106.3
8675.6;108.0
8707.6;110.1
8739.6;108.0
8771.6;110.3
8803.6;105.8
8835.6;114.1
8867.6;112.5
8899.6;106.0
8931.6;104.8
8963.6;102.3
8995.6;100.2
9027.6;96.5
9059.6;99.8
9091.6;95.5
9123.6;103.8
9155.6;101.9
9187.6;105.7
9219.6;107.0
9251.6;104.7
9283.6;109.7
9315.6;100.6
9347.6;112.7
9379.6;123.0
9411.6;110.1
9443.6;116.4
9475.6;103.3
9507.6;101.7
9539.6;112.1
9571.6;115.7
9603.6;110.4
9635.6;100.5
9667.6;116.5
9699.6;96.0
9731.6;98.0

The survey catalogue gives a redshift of 0.265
